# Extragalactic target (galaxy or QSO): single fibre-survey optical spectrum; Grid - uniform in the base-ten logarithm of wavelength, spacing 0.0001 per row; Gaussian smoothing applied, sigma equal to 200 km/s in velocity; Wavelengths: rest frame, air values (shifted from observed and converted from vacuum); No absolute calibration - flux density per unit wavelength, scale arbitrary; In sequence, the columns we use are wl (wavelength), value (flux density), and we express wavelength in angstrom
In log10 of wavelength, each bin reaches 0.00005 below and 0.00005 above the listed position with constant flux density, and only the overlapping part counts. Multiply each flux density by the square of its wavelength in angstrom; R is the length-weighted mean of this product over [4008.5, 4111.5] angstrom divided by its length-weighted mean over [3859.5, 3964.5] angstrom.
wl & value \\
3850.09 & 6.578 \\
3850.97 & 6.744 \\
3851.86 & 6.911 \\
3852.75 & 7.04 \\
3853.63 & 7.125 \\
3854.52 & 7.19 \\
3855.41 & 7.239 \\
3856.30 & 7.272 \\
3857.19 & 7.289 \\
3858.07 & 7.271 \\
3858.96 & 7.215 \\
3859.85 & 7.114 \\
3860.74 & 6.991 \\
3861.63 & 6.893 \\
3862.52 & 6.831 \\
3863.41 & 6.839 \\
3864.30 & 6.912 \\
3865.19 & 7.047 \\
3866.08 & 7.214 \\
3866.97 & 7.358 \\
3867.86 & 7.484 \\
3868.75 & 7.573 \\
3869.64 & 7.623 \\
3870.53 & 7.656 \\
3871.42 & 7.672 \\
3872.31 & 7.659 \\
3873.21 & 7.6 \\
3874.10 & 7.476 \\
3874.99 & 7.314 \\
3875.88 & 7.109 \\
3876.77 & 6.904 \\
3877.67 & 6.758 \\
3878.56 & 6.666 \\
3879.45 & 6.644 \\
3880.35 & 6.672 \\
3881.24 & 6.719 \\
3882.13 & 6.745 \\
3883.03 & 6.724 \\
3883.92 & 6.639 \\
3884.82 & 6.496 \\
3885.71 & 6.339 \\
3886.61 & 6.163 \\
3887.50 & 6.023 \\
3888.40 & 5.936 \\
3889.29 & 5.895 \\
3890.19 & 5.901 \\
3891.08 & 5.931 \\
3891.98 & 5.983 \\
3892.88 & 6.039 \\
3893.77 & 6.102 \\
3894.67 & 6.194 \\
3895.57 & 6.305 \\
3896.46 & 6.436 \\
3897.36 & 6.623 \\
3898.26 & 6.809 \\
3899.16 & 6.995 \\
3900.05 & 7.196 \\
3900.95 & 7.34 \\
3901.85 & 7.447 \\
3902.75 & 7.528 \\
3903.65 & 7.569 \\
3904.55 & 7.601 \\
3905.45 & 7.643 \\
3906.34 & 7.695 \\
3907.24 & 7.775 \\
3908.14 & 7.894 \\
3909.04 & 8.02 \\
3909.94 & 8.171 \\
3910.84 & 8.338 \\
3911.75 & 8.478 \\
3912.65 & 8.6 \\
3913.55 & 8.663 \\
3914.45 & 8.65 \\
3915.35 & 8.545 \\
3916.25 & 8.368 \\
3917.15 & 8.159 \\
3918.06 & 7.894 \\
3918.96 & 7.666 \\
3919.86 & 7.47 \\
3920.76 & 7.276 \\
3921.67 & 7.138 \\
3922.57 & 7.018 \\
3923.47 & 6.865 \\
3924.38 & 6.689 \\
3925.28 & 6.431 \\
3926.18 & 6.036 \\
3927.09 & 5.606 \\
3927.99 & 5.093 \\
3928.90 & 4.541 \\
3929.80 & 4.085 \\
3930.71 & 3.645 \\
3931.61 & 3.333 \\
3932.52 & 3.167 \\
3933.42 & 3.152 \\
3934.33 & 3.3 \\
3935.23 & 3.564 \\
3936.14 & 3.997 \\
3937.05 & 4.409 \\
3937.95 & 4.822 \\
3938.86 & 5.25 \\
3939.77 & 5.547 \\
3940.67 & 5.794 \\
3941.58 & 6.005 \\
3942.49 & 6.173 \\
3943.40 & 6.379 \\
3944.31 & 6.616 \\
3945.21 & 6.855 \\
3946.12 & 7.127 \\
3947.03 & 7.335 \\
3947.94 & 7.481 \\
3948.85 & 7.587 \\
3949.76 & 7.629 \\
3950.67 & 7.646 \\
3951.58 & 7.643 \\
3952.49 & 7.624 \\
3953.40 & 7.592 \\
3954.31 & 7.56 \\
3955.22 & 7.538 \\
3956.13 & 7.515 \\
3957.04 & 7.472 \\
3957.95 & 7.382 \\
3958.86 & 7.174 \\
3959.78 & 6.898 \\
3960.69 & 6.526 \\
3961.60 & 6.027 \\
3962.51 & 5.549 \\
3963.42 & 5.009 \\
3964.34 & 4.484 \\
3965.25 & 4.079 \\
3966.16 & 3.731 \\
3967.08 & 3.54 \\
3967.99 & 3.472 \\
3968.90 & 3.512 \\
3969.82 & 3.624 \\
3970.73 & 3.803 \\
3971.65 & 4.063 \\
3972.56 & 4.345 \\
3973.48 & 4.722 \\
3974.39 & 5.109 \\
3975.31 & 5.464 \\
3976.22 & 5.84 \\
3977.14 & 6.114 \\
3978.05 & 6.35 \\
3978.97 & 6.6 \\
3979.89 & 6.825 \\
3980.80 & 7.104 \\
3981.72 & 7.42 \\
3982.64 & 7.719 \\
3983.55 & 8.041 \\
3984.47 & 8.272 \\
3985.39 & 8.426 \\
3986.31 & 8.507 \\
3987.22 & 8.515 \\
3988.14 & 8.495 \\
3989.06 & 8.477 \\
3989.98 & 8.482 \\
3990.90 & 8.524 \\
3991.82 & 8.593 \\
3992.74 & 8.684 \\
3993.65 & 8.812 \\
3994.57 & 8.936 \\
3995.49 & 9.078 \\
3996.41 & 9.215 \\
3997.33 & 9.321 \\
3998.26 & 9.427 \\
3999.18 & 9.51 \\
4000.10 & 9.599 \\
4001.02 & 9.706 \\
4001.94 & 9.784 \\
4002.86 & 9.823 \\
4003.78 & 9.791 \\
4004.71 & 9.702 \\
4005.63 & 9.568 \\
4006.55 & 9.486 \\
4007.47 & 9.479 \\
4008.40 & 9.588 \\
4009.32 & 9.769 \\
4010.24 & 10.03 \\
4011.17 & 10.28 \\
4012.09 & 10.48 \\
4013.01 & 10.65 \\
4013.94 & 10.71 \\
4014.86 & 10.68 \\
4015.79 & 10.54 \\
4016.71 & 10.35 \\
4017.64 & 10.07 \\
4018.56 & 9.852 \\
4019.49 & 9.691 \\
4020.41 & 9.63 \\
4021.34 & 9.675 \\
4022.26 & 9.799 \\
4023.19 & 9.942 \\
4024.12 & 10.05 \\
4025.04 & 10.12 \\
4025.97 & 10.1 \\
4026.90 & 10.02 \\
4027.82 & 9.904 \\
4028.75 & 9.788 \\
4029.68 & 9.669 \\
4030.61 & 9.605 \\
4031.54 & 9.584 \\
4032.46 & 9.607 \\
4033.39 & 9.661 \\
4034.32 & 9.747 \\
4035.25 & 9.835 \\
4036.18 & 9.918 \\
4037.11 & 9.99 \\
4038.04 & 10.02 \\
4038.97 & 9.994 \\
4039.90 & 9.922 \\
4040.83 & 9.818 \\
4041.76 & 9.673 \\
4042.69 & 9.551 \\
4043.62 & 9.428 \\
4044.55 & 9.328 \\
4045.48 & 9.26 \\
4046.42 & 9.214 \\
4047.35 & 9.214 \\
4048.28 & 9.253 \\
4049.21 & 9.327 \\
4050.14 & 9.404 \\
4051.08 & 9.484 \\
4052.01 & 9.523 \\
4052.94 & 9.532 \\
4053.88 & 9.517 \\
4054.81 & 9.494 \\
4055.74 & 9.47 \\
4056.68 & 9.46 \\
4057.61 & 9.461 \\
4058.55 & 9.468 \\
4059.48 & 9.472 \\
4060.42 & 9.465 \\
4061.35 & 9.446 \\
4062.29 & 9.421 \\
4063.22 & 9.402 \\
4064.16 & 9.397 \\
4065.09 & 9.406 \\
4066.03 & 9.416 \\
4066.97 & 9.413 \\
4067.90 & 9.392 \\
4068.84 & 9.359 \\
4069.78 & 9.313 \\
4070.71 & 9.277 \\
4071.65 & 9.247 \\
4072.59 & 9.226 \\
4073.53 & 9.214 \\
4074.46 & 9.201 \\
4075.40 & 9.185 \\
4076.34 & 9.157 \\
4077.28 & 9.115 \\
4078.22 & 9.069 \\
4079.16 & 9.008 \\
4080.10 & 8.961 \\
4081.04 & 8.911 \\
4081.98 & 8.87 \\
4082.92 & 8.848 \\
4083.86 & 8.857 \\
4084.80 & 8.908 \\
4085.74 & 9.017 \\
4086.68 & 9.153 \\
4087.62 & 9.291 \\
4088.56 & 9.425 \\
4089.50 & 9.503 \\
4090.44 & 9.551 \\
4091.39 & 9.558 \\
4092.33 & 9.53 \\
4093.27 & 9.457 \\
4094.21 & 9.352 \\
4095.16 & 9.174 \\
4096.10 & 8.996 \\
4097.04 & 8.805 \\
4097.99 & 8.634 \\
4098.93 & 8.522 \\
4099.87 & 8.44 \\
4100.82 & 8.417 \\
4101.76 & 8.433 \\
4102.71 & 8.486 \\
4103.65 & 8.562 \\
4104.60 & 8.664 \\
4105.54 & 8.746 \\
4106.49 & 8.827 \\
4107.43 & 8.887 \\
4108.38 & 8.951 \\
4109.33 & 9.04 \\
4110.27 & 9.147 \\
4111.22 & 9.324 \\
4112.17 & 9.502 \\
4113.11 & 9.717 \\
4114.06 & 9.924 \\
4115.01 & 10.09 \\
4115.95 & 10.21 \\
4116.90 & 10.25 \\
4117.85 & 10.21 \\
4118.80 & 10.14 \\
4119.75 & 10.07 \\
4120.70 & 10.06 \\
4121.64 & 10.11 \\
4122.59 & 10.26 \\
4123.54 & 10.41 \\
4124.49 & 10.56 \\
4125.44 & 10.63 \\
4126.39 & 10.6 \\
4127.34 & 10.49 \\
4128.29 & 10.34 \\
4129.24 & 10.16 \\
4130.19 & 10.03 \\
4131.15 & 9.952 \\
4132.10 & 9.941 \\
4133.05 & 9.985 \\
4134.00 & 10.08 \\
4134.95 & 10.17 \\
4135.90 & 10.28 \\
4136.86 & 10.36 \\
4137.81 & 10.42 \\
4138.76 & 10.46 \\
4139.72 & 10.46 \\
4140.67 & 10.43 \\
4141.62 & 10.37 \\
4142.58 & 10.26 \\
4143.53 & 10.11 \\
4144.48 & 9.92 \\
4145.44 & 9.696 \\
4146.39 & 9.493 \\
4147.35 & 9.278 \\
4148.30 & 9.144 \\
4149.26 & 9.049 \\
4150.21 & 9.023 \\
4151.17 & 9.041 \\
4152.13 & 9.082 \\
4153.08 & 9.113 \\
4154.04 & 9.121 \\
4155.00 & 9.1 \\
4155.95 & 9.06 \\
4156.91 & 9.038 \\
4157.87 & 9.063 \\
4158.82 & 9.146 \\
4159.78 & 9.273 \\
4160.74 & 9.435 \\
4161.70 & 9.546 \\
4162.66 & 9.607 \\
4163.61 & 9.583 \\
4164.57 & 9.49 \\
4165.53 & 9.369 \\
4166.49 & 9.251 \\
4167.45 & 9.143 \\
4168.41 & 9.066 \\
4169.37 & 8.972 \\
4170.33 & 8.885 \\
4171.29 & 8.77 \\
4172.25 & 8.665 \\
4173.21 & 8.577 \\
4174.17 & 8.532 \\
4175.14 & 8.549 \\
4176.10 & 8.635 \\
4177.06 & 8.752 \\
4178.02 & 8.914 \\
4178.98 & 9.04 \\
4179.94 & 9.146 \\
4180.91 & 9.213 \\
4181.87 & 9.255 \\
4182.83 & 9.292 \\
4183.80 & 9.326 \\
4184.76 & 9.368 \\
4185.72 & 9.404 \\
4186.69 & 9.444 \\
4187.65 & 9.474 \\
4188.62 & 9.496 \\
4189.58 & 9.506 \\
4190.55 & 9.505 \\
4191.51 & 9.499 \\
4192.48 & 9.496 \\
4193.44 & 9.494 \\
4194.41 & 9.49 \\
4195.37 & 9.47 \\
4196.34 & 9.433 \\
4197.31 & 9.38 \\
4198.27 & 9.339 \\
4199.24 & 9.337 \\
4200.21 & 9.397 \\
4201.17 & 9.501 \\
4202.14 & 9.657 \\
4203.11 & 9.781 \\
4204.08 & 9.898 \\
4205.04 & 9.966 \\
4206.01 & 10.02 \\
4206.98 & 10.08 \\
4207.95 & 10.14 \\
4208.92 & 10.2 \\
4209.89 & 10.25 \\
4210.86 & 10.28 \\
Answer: 1.52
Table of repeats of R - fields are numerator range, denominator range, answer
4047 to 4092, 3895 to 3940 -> 1.54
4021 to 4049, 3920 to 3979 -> 1.78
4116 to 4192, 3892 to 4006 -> 1.54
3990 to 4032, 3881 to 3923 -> 1.43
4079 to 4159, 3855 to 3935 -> 1.56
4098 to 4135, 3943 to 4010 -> 1.41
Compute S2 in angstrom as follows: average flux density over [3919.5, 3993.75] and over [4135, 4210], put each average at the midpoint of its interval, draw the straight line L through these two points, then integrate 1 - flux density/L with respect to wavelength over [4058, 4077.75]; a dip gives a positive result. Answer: -3.7 angstrom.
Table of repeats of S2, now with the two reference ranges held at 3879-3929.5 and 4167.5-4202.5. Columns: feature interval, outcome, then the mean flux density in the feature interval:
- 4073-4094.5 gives -2.0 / 9.18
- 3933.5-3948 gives 3.4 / 5.55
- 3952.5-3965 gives 1.3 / 6.66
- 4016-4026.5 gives -2.7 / 9.95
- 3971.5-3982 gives 2.4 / 5.86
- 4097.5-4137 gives -4.5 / 9.65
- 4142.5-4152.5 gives -0.6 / 9.44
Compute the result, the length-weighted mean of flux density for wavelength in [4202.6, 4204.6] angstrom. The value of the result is 9.86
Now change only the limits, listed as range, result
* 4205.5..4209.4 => 10.1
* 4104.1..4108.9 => 8.8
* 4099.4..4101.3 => 8.43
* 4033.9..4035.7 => 9.79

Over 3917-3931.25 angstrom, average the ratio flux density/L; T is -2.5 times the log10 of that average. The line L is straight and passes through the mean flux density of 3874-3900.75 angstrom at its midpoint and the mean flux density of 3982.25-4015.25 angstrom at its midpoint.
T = 0.18 mag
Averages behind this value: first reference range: 6.52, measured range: 6.29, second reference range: 9.29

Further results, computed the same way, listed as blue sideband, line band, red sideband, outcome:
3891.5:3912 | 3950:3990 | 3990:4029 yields 0.354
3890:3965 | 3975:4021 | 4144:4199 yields -0.210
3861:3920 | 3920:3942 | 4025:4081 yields 0.443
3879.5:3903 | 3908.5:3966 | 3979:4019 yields 0.179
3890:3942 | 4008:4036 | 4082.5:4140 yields -0.220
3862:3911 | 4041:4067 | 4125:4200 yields -0.112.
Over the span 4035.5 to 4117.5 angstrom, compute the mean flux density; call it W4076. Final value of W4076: 9.29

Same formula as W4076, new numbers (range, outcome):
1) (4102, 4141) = 9.87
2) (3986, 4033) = 9.61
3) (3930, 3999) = 6.41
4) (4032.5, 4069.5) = 9.52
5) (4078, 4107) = 8.97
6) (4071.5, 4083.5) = 9.07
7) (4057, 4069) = 9.43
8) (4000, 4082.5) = 9.62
